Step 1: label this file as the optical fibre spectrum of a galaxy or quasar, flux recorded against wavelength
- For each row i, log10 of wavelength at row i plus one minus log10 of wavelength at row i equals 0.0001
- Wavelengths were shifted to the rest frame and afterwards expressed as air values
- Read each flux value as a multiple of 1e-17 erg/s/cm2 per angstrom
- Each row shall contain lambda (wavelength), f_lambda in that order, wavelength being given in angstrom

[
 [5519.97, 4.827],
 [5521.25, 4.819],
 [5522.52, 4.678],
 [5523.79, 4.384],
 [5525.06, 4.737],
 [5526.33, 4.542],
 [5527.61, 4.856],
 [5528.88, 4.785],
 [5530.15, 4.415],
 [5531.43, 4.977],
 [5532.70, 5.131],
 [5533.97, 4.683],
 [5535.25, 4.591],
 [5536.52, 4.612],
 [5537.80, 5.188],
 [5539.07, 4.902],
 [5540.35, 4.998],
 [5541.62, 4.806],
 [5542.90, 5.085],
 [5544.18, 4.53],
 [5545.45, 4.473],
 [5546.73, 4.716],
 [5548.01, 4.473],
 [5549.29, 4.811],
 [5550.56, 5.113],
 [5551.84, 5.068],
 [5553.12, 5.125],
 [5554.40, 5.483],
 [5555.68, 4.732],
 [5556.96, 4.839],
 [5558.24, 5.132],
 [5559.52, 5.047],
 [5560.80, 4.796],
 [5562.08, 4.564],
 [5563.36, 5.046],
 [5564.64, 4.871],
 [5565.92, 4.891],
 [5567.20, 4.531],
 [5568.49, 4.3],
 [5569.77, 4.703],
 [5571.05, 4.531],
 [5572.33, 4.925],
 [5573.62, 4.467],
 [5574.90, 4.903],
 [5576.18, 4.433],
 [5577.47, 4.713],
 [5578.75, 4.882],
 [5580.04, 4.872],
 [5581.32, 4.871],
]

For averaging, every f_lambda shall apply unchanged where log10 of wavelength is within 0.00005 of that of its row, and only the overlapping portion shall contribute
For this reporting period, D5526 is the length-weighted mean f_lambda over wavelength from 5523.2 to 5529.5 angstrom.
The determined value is 4.66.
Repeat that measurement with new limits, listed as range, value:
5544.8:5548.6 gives 4.56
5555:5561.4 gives 4.91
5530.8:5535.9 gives 4.85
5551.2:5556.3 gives 5.1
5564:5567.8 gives 4.77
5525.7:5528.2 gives 4.68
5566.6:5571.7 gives 4.52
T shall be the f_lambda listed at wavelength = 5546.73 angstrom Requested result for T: 4.716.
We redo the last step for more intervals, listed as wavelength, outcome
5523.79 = 4.384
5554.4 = 5.483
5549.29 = 4.811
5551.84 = 5.068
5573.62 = 4.467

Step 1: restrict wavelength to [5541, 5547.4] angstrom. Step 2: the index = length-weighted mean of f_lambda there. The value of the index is 4.72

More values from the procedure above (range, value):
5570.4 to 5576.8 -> 4.66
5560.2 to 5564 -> 4.8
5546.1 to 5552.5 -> 4.84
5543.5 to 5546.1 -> 4.51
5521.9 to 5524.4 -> 4.53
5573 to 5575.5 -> 4.69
